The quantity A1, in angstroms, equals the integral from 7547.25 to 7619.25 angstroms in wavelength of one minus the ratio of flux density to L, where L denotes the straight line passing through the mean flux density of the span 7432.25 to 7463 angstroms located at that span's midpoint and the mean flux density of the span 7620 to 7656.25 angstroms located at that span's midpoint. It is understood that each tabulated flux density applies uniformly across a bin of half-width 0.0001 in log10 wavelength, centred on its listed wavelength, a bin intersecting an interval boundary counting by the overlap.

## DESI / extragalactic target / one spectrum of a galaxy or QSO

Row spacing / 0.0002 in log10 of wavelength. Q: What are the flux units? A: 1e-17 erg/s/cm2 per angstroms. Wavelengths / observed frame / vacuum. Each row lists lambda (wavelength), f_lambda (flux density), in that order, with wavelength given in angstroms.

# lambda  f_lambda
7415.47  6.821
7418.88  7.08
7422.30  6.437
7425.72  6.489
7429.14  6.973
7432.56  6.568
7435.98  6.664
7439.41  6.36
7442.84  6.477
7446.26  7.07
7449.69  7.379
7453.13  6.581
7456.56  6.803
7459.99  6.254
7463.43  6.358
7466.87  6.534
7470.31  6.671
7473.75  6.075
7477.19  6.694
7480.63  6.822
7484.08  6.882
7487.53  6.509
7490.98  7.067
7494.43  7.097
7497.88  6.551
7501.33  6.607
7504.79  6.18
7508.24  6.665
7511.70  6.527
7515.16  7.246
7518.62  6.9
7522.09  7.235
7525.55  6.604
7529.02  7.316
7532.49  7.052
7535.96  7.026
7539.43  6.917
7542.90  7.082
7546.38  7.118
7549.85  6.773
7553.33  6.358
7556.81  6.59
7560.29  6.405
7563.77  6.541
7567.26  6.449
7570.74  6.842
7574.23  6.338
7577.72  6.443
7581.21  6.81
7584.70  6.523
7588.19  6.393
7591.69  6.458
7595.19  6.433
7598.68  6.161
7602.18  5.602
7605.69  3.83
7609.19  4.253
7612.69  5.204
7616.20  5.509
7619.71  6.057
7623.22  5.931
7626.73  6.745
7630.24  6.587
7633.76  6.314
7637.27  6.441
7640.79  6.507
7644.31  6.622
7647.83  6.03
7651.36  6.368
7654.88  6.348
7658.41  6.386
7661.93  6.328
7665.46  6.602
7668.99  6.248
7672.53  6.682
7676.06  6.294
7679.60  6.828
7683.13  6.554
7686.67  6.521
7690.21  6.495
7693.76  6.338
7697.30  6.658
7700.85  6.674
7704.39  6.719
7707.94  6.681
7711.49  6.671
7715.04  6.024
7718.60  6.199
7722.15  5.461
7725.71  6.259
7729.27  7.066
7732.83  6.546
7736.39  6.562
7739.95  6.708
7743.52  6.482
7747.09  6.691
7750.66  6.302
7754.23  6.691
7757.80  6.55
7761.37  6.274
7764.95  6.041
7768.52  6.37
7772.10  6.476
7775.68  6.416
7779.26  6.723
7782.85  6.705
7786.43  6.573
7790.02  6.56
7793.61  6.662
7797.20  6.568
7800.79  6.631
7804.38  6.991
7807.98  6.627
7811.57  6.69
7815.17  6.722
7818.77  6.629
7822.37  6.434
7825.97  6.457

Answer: 4.0 angstroms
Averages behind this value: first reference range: 6.68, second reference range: 6.38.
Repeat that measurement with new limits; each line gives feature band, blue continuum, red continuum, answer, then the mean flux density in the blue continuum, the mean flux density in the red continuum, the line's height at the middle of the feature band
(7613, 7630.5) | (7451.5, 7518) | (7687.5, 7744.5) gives 1.3 angstroms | 6.64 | 6.47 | 6.54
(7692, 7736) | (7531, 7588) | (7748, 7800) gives 0.7 angstroms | 6.69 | 6.5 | 6.55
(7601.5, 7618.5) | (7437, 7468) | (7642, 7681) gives 4.2 angstroms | 6.65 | 6.43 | 6.48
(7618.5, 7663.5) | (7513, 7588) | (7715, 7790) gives 1.8 angstroms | 6.78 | 6.45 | 6.63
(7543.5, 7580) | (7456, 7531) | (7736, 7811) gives 0.4 angstroms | 6.71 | 6.55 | 6.67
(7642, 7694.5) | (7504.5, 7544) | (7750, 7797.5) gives 1.8 angstroms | 6.92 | 6.5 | 6.68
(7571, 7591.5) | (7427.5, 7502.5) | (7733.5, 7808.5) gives 0.3 angstroms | 6.68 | 6.55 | 6.63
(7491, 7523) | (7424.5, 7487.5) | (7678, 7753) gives -0.8 angstroms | 6.64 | 6.5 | 6.62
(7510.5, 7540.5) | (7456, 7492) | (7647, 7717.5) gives -2.0 angstroms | 6.59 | 6.48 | 6.56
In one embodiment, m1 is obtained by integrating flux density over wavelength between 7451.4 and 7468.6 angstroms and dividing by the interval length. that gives 6.5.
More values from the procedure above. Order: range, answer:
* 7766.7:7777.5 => 6.42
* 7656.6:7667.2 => 6.44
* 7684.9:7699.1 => 6.5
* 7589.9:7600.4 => 6.35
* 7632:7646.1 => 6.47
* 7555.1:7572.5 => 6.57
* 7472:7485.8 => 6.62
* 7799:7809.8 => 6.75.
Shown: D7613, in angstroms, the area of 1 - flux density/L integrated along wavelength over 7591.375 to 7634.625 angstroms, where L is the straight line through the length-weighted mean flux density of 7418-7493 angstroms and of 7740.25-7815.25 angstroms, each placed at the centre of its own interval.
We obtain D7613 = 5.7 angstroms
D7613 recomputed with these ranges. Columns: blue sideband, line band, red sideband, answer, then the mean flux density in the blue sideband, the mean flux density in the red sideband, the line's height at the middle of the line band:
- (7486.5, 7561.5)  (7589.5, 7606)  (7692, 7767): 2.0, 6.82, 6.46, 6.69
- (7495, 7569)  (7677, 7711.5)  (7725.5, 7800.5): 0.0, 6.77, 6.54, 6.61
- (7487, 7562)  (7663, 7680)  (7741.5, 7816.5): 0.4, 6.82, 6.56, 6.67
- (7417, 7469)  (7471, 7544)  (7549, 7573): -2.3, 6.67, 6.55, 6.61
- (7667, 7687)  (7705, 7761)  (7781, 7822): 1.1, 6.52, 6.66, 6.58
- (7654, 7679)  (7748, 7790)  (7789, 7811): 0.9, 6.43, 6.68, 6.62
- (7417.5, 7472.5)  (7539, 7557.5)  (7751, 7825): -0.5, 6.66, 6.56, 6.63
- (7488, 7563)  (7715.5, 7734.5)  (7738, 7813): 0.9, 6.82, 6.56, 6.61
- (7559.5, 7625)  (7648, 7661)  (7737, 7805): -0.3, 6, 6.54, 6.19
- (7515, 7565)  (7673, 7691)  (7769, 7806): 0.5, 6.87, 6.62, 6.73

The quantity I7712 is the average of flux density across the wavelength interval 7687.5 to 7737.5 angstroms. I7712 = 6.45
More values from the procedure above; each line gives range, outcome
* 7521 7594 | 6.72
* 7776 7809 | 6.66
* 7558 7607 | 6.26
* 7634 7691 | 6.45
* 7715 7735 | 6.28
